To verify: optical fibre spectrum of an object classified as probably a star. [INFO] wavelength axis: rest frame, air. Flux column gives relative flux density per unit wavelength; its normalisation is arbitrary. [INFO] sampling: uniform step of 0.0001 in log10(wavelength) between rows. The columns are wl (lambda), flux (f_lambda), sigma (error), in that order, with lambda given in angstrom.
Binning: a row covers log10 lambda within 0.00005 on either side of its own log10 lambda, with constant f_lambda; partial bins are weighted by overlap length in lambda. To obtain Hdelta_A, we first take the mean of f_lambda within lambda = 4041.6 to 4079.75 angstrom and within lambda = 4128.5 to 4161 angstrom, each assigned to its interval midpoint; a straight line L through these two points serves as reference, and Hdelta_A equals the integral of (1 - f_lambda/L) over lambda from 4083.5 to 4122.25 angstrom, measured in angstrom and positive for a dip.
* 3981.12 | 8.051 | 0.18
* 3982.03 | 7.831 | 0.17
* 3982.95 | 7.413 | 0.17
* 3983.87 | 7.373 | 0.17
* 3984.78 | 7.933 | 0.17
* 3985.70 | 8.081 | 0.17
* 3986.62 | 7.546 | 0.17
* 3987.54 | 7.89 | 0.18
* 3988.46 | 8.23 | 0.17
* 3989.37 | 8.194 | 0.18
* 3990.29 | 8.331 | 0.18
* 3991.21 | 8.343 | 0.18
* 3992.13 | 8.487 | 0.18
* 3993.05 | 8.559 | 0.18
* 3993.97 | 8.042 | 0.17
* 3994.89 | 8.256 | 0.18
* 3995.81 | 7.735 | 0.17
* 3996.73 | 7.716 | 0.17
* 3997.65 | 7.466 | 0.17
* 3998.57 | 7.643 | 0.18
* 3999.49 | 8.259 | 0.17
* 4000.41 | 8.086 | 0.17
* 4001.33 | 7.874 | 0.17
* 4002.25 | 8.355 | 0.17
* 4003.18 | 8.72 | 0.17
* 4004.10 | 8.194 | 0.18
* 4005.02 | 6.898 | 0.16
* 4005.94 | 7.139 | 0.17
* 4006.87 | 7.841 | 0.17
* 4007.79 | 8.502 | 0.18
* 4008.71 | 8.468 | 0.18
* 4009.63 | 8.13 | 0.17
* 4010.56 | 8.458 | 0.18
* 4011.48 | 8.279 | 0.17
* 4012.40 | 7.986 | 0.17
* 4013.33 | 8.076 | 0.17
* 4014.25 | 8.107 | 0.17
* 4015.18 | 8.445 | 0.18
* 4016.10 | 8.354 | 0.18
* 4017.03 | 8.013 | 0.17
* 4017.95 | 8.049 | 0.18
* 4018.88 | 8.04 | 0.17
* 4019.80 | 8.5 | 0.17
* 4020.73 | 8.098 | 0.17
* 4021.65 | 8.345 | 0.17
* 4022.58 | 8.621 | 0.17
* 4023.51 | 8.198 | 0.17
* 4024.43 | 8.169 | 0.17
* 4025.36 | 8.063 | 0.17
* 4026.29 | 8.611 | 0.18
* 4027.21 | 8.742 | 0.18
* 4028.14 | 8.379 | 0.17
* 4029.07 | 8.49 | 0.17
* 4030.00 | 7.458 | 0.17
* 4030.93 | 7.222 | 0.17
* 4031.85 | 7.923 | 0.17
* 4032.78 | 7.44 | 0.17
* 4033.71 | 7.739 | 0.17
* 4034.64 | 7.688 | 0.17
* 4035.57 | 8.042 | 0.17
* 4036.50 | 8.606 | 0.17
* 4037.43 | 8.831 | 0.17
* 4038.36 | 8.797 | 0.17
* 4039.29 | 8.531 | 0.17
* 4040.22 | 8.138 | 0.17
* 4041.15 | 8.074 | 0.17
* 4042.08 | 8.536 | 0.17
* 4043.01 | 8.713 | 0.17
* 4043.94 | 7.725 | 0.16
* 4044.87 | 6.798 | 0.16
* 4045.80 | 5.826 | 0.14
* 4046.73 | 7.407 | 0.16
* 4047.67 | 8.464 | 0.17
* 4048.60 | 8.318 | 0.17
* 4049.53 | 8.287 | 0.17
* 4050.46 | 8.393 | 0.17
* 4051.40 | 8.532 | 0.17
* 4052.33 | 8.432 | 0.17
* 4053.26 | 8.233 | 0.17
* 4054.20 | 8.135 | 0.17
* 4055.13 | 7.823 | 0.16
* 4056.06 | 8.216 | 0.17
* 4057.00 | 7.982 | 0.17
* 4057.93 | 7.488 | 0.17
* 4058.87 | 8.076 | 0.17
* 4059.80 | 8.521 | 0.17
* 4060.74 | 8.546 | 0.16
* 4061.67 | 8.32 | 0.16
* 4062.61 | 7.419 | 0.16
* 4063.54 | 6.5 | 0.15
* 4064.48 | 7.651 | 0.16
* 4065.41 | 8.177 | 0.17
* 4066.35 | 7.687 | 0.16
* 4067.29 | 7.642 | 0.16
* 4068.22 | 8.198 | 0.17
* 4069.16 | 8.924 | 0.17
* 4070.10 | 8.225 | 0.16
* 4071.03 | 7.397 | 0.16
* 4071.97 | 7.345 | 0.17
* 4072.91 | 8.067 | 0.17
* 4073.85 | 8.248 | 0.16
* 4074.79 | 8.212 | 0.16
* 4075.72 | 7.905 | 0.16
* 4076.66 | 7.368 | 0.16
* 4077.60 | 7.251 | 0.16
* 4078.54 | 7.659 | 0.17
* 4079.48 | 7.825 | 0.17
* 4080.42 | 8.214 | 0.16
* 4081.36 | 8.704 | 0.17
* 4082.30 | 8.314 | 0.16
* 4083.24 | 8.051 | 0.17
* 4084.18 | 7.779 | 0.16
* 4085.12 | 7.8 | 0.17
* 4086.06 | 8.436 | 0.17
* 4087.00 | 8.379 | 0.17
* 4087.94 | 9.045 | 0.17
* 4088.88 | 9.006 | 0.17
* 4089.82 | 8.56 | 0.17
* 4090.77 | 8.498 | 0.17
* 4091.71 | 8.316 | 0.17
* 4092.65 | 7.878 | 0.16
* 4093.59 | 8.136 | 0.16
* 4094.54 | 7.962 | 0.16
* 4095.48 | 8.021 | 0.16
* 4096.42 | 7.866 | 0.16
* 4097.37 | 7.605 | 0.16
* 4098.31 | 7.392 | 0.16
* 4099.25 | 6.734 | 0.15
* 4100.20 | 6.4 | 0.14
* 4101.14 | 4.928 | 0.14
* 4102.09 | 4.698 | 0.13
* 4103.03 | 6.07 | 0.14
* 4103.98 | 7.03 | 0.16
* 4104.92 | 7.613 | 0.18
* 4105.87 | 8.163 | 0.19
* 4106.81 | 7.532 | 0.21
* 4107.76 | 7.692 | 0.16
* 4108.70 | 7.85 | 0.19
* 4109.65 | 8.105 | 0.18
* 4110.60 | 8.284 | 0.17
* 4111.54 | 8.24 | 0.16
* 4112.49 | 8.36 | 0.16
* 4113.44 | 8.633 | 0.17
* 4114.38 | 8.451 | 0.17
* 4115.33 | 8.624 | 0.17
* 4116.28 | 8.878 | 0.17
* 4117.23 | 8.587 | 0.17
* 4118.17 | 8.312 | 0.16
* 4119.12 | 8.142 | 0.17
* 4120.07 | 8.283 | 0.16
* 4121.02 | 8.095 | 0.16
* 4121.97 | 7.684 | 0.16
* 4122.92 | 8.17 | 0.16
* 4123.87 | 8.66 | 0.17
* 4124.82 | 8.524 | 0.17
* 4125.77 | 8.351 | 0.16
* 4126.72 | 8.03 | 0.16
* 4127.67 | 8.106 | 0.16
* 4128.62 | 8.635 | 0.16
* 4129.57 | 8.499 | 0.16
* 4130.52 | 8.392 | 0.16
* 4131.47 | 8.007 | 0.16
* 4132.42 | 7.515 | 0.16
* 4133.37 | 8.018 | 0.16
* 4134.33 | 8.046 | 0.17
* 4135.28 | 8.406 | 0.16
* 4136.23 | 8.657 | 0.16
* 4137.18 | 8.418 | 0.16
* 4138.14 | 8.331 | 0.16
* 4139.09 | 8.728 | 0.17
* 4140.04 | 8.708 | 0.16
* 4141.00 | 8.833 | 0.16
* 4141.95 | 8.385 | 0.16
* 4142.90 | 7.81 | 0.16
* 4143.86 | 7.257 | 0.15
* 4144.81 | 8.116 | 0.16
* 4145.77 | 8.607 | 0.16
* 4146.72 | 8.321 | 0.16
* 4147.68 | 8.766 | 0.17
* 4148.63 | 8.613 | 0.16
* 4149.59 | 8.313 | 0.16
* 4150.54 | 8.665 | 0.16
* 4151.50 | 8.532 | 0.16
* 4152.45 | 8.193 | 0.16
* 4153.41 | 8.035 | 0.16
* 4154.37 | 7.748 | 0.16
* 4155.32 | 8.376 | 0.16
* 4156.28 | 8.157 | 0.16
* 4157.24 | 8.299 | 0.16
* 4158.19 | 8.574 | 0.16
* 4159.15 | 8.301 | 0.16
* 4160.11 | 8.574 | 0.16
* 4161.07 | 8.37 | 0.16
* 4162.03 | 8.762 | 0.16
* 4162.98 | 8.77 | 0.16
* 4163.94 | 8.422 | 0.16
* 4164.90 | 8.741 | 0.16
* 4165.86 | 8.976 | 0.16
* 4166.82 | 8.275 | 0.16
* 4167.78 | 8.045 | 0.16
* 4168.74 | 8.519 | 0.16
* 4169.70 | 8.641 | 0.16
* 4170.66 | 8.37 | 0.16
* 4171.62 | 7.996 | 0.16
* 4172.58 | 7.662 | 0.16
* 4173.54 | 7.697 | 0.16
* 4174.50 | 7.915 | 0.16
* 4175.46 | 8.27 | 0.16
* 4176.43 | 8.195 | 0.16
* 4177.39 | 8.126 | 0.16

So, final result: 1.2 angstrom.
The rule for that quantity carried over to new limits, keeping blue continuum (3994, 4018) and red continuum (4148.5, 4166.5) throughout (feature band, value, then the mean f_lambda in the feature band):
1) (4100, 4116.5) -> 1.6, 7.53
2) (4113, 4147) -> 0.2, 8.31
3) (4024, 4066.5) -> 0.6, 8.03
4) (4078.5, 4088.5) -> 0.0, 8.23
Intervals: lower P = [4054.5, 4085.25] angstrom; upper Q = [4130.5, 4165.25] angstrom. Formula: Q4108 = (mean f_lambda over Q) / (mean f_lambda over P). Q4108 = 1.1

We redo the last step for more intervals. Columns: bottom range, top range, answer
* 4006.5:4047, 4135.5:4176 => 1.03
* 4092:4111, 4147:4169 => 1.15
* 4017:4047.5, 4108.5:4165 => 1.03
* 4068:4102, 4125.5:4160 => 1.06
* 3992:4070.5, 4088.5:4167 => 1.01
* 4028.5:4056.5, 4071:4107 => 0.96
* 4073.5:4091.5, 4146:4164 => 1.03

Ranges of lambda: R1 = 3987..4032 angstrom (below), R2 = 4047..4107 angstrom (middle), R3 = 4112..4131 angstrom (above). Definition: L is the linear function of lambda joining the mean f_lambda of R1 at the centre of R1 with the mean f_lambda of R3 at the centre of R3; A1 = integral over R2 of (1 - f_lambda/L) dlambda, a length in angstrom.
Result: 3.04 angstrom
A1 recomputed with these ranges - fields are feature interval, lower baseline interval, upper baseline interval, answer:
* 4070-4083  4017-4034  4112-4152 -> 0.5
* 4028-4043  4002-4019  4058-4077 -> -0.2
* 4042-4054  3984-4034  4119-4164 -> 0.3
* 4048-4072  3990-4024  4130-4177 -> 0.5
